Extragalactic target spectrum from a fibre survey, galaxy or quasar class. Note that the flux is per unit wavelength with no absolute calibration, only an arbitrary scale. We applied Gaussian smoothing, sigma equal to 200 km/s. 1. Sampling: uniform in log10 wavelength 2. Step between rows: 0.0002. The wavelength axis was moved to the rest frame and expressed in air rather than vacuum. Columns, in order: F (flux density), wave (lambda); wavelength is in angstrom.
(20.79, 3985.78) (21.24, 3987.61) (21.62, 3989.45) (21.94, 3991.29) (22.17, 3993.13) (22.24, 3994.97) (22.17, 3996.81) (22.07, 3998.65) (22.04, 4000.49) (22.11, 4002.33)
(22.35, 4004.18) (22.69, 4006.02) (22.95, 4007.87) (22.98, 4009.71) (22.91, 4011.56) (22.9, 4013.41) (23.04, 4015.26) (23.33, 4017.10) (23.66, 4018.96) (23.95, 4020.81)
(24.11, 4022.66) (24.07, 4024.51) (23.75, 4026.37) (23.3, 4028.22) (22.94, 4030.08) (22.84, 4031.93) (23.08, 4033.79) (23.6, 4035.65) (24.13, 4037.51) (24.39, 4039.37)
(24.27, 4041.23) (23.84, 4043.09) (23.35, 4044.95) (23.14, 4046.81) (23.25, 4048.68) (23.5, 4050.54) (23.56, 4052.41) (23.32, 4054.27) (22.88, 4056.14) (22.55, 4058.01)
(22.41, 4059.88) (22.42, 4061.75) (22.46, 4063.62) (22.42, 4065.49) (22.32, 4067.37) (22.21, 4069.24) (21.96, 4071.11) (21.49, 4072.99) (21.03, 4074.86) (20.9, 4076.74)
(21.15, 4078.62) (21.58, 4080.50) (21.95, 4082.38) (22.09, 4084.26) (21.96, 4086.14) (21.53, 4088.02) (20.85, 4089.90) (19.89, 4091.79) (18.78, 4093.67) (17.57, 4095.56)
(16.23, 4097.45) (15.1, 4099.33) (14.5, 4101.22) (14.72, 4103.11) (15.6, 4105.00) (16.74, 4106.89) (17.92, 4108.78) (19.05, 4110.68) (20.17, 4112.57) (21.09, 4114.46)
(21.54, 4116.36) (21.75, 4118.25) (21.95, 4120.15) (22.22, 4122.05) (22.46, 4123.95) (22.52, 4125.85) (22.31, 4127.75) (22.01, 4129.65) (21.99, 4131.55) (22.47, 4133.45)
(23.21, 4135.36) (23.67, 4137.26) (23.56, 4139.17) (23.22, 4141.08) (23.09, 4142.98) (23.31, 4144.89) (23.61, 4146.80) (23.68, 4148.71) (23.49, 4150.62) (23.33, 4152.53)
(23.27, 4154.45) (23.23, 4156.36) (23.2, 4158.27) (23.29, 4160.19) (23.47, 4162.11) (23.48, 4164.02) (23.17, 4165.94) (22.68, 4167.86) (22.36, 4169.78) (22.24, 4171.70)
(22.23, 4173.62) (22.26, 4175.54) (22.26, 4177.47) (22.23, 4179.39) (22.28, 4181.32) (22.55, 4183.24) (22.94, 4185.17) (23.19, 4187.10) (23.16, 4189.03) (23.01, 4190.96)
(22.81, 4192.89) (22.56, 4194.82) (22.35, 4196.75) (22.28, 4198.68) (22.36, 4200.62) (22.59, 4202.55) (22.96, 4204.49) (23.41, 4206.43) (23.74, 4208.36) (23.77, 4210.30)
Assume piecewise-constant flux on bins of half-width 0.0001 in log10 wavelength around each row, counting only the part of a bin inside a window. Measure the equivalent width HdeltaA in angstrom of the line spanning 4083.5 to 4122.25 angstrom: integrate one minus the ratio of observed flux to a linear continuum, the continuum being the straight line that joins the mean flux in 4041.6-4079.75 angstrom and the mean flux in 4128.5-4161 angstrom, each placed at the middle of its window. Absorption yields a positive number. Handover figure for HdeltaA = 6.5 angstrom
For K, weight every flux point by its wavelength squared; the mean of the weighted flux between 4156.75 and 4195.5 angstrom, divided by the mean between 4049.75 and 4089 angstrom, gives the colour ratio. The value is 1.08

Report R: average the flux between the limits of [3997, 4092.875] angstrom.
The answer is 22.7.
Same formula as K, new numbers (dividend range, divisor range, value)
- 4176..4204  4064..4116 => 1.20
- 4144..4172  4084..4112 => 1.32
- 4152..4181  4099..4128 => 1.21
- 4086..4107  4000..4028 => 0.79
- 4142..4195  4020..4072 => 1.05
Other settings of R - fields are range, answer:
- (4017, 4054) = 23.6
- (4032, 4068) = 23.2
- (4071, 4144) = 20.5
